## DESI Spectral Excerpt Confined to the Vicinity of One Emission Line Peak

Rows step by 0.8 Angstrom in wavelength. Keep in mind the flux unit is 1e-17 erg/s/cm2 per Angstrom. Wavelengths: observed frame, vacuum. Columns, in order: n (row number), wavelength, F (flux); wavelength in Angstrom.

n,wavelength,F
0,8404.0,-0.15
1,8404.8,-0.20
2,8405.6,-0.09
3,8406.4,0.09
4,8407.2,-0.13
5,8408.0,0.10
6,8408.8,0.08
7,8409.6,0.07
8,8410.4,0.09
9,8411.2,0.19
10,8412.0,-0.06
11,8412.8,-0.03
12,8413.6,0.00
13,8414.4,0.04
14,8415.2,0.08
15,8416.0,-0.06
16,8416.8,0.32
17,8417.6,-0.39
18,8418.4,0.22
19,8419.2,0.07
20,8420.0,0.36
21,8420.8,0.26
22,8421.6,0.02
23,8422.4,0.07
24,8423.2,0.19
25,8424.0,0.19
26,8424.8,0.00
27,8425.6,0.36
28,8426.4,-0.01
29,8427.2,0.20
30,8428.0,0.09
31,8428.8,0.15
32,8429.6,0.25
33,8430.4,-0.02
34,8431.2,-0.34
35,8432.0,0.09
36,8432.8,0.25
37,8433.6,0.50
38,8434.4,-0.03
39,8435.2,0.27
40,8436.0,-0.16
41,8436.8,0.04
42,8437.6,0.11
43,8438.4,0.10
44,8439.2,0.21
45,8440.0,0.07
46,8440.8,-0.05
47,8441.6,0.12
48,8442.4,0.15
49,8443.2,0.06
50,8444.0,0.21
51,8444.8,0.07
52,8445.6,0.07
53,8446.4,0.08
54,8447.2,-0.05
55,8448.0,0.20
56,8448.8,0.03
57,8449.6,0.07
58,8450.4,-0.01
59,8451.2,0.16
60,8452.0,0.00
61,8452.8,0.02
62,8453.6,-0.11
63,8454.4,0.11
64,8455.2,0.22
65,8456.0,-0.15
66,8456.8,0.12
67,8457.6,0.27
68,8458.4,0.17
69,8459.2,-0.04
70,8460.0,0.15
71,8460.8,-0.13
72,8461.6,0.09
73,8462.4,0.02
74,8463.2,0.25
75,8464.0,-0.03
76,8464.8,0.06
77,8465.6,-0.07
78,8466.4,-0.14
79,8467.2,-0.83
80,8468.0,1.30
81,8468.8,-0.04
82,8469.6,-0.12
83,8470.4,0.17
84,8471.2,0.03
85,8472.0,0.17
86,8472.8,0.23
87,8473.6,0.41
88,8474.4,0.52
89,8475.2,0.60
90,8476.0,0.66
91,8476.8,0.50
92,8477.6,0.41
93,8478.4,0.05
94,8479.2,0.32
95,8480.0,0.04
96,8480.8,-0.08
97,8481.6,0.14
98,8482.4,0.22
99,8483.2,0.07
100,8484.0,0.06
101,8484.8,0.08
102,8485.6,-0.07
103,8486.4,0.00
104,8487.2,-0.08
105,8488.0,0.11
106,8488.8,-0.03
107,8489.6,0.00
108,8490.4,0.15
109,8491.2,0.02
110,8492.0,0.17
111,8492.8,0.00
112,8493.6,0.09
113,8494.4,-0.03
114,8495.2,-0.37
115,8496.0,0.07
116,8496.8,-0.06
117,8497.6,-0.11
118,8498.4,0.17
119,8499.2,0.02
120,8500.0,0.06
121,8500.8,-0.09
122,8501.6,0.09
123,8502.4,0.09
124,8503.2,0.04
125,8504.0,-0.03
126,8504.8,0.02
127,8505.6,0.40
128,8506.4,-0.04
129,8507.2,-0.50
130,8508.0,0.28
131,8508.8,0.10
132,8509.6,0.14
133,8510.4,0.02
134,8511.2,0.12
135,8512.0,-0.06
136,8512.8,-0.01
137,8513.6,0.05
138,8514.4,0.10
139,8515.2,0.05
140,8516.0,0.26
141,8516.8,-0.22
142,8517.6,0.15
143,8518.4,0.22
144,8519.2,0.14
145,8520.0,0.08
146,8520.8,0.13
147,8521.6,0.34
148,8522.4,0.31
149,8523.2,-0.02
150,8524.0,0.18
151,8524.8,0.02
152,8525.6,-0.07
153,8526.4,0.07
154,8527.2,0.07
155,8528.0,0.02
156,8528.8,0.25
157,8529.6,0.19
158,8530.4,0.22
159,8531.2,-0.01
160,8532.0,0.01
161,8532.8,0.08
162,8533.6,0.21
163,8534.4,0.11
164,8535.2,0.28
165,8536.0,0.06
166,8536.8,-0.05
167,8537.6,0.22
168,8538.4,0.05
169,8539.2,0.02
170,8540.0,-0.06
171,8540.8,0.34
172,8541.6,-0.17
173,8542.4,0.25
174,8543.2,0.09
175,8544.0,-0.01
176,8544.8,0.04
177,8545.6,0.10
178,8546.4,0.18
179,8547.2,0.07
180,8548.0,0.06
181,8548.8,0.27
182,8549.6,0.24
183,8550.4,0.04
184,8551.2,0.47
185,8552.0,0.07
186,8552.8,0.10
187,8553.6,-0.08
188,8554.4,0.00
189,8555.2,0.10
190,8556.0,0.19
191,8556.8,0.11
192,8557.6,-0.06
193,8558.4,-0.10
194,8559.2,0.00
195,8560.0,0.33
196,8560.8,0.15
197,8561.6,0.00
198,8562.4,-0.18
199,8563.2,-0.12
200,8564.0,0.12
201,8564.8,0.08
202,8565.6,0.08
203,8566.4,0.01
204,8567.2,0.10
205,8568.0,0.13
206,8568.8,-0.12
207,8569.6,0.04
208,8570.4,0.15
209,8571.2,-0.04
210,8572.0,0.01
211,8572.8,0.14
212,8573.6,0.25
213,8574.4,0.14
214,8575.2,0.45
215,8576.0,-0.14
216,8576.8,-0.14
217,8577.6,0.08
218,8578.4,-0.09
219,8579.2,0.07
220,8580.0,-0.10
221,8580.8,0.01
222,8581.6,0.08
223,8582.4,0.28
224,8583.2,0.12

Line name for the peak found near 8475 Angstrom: Hbeta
